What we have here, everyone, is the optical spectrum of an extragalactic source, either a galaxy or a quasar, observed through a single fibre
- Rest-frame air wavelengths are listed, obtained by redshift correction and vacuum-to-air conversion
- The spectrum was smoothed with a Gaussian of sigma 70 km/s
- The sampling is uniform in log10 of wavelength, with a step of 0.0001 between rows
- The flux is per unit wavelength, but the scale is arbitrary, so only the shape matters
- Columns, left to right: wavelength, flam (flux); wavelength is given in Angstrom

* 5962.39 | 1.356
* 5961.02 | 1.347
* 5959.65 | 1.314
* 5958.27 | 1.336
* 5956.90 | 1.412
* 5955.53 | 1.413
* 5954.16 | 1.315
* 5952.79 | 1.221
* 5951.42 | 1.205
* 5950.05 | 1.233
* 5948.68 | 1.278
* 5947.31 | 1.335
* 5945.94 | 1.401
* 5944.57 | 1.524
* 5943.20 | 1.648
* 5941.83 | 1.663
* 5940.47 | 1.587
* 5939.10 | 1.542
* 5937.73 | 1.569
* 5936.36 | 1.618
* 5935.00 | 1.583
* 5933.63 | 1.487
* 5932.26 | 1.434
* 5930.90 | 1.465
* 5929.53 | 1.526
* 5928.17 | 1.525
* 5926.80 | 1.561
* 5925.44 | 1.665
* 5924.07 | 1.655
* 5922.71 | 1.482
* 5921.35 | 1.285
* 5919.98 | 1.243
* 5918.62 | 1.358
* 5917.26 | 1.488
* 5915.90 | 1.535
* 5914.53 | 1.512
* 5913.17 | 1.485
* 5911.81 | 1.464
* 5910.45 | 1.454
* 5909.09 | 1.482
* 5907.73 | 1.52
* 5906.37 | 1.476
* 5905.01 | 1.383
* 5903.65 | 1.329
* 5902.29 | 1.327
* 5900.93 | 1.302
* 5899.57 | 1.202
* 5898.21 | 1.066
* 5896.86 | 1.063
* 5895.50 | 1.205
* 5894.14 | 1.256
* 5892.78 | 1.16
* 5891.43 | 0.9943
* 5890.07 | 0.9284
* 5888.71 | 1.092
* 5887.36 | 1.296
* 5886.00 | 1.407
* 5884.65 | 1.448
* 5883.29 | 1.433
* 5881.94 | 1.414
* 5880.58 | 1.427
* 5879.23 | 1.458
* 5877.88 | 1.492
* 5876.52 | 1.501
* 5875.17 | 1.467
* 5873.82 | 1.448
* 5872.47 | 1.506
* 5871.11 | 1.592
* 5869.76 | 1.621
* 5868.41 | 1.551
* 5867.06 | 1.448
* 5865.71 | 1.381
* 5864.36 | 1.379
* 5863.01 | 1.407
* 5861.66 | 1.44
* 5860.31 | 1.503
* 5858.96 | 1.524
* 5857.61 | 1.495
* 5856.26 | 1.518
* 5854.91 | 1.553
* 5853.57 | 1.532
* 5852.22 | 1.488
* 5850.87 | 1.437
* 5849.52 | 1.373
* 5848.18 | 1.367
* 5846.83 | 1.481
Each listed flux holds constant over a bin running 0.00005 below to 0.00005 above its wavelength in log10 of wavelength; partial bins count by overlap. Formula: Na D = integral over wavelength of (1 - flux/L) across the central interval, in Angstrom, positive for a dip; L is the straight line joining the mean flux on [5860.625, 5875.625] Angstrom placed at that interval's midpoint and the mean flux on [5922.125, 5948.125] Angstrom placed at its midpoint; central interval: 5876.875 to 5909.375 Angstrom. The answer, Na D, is 4.4 Angstrom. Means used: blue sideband 1.48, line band 1.3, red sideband 1.54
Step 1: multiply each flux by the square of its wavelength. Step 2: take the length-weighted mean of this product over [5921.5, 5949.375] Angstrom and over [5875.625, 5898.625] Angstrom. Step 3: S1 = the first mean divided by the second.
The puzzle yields 1.2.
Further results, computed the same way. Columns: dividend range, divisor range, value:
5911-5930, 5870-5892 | 1.09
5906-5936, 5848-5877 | 1.02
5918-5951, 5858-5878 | 1.02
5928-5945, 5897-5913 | 1.16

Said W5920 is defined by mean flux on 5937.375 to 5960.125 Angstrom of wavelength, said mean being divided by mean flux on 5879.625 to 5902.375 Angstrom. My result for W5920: 1.14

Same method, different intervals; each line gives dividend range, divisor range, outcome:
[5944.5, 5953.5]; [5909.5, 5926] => 0.89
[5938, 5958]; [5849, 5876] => 0.95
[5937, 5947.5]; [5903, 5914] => 1.06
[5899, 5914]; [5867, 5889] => 0.97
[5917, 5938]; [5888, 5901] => 1.34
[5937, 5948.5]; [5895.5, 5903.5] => 1.27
